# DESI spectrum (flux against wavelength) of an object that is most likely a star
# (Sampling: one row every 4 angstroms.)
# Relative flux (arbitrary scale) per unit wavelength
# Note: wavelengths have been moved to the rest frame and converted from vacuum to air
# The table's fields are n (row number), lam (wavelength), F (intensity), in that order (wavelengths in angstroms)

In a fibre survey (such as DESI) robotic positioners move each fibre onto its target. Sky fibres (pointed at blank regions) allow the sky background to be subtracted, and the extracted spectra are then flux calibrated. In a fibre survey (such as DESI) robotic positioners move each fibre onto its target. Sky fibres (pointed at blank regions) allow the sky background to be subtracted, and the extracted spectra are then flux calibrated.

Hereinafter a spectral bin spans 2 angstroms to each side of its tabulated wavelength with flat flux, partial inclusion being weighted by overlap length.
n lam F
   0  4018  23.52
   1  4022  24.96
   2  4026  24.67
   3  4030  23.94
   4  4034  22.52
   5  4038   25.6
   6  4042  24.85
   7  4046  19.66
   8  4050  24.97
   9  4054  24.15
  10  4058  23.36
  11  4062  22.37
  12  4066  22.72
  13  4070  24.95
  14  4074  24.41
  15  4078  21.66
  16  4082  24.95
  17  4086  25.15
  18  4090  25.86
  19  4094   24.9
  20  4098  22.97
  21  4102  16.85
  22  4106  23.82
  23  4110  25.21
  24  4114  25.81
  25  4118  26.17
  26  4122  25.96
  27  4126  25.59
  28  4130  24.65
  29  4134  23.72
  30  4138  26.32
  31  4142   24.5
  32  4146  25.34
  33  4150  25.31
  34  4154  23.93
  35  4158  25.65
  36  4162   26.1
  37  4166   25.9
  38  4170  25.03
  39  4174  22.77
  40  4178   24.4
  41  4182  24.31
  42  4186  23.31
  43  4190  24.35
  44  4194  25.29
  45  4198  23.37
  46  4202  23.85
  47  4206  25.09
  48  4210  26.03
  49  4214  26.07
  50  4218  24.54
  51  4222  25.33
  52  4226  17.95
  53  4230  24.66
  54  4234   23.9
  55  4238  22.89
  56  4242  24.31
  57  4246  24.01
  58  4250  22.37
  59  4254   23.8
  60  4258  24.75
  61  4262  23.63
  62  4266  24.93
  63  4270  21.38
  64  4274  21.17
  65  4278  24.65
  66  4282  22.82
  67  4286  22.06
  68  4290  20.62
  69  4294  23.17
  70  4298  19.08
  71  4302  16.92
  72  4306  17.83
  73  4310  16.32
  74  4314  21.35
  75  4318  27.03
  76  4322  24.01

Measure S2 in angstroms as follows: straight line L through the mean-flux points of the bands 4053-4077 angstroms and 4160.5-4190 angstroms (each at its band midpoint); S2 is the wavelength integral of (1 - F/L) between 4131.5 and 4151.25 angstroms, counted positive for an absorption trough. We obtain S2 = -0.7 angstroms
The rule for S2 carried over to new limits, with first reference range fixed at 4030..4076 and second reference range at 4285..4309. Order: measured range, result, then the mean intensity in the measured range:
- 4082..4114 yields -1.2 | 23.8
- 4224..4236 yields -0.8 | 22.2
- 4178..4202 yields -3.0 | 24.1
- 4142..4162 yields -2.8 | 25.1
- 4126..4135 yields -0.9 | 24.5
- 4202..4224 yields -4.4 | 25.3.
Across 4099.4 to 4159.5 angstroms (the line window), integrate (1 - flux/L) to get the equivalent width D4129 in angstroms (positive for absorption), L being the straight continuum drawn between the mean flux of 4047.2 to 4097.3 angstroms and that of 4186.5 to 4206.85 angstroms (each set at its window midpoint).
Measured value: -1.1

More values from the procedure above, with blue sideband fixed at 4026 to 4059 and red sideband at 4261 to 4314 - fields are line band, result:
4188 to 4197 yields -1.0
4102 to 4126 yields -1.8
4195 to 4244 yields -5.0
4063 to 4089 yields -0.7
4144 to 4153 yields -1.0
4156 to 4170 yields -2.1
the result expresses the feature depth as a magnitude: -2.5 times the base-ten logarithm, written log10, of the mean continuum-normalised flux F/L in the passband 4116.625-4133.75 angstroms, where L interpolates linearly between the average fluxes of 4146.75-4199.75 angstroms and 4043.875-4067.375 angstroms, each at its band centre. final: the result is -0.06 mag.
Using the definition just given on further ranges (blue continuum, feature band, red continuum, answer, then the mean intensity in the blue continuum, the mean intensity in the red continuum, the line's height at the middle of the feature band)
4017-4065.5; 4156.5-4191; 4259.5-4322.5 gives -0.09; 23.7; 21.7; 22.6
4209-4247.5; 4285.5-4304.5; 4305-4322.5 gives 0.09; 23.9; 21.3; 21.9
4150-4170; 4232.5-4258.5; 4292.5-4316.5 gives -0.09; 25.4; 19.2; 21.7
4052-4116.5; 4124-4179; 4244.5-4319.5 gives -0.08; 23.7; 21.9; 23.1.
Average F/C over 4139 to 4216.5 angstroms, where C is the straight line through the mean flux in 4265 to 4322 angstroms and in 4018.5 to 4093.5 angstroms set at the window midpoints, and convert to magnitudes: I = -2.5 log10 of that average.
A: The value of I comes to -0.10 mag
